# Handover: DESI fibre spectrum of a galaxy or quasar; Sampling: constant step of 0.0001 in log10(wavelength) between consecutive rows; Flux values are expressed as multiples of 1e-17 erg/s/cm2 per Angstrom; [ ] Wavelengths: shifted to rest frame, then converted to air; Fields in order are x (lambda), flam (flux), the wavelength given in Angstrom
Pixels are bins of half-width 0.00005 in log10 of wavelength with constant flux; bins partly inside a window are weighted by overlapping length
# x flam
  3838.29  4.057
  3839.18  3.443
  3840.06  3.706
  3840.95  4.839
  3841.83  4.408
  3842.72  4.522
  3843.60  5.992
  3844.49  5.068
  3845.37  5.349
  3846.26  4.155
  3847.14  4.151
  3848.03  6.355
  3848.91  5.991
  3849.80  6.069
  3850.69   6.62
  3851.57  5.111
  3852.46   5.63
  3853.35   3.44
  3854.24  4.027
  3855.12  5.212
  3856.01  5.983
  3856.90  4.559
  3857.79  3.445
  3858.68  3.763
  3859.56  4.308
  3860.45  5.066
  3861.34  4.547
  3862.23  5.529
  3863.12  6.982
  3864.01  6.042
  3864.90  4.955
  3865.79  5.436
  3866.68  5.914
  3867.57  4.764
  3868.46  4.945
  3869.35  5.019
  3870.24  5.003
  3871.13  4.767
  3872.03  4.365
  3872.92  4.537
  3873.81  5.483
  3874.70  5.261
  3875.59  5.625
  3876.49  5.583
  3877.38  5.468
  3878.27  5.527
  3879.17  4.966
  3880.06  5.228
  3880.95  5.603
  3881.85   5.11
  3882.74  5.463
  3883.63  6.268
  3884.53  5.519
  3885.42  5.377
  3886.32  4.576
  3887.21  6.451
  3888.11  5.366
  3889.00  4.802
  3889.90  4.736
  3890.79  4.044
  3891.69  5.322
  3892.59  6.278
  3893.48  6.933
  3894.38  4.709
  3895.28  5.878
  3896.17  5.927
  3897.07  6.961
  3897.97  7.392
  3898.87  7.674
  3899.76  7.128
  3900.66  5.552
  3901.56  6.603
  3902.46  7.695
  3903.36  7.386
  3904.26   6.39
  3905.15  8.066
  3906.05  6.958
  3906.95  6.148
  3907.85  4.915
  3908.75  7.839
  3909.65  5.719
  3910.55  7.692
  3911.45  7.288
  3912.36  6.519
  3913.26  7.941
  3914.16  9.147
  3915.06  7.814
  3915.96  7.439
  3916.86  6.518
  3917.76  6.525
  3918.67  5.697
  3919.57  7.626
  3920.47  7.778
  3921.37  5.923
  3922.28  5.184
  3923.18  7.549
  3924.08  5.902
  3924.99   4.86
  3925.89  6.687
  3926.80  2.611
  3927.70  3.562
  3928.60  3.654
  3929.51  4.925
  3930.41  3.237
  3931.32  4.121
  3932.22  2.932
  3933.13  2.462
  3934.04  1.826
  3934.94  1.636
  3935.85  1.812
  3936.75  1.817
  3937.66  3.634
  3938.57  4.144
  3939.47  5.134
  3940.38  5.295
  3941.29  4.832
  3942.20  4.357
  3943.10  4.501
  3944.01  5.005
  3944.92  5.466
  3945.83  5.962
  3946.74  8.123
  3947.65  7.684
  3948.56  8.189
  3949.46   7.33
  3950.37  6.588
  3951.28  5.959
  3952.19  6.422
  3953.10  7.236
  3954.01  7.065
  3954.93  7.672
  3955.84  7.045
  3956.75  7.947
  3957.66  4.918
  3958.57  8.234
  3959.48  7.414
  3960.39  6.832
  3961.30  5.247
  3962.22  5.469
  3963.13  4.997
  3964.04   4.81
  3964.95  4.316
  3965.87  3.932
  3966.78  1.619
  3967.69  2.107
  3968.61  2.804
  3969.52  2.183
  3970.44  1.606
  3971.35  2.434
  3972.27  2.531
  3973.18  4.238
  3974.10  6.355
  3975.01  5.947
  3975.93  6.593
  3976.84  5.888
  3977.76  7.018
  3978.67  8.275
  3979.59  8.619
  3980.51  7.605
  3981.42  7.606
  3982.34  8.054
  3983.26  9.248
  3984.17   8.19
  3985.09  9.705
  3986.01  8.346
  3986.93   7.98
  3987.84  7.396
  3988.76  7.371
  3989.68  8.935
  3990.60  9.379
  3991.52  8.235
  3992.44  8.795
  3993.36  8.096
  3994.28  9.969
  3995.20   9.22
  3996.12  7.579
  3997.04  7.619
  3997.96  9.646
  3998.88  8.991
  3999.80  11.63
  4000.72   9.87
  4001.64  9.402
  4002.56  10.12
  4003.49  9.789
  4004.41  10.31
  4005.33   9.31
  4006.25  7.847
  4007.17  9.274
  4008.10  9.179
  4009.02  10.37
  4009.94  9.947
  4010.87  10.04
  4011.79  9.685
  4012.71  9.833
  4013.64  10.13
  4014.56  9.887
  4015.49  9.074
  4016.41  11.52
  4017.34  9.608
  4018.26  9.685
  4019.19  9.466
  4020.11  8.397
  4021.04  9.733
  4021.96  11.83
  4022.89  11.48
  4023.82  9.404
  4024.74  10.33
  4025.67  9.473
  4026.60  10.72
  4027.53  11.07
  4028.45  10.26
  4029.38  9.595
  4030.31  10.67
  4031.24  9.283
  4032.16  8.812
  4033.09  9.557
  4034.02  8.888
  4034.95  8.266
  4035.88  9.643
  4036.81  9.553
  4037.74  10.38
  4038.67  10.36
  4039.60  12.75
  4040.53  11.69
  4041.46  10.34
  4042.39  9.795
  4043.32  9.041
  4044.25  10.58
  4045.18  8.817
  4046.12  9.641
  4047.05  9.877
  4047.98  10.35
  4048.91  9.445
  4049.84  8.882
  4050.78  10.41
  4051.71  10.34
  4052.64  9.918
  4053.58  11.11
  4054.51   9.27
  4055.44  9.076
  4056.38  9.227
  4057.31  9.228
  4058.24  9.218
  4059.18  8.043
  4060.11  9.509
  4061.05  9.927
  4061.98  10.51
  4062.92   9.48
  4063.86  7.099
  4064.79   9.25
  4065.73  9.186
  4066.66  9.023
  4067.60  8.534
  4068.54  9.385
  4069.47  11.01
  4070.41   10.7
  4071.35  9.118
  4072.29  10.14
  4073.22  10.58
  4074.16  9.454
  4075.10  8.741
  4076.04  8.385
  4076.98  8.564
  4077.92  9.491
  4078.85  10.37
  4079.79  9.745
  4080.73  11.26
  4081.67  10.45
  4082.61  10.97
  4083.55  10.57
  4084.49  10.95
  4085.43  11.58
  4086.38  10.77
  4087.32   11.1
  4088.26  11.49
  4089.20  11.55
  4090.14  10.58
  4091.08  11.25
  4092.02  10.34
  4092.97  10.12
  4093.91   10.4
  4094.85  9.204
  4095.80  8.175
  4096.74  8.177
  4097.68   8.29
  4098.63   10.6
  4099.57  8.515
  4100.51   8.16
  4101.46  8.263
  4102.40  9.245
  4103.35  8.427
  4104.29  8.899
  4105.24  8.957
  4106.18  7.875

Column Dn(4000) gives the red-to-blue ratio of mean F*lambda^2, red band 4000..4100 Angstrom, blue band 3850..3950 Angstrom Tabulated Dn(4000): 1.93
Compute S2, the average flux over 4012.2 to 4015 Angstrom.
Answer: 9.95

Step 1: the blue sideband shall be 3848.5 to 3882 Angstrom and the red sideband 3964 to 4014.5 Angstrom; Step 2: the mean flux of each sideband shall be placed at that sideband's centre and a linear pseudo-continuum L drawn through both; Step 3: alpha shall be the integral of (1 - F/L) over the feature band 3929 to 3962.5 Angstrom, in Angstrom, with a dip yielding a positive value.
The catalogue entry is 7.1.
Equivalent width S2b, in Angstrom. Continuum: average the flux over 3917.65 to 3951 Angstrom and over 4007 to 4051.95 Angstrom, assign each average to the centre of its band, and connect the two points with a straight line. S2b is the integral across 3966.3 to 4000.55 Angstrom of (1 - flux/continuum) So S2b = 3.1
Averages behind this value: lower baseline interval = 4.98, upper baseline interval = 9.95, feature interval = 7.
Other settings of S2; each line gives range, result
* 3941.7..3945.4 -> 4.84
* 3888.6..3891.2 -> 4.53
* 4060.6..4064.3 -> 9.26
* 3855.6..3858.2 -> 4.65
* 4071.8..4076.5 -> 9.46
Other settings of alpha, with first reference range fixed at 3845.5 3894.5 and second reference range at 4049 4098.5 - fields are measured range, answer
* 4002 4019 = -2.8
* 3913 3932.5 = 1.7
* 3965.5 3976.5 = 5.8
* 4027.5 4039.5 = -1.2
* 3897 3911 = -2.1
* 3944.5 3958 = 0.2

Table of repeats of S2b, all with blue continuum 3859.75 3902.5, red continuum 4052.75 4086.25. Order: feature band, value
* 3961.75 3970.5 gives 4.65 Angstrom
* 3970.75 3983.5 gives 2.22 Angstrom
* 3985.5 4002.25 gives -1.61 Angstrom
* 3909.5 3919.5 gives -1.40 Angstrom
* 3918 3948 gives 8.79 Angstrom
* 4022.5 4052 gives -3.27 Angstrom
